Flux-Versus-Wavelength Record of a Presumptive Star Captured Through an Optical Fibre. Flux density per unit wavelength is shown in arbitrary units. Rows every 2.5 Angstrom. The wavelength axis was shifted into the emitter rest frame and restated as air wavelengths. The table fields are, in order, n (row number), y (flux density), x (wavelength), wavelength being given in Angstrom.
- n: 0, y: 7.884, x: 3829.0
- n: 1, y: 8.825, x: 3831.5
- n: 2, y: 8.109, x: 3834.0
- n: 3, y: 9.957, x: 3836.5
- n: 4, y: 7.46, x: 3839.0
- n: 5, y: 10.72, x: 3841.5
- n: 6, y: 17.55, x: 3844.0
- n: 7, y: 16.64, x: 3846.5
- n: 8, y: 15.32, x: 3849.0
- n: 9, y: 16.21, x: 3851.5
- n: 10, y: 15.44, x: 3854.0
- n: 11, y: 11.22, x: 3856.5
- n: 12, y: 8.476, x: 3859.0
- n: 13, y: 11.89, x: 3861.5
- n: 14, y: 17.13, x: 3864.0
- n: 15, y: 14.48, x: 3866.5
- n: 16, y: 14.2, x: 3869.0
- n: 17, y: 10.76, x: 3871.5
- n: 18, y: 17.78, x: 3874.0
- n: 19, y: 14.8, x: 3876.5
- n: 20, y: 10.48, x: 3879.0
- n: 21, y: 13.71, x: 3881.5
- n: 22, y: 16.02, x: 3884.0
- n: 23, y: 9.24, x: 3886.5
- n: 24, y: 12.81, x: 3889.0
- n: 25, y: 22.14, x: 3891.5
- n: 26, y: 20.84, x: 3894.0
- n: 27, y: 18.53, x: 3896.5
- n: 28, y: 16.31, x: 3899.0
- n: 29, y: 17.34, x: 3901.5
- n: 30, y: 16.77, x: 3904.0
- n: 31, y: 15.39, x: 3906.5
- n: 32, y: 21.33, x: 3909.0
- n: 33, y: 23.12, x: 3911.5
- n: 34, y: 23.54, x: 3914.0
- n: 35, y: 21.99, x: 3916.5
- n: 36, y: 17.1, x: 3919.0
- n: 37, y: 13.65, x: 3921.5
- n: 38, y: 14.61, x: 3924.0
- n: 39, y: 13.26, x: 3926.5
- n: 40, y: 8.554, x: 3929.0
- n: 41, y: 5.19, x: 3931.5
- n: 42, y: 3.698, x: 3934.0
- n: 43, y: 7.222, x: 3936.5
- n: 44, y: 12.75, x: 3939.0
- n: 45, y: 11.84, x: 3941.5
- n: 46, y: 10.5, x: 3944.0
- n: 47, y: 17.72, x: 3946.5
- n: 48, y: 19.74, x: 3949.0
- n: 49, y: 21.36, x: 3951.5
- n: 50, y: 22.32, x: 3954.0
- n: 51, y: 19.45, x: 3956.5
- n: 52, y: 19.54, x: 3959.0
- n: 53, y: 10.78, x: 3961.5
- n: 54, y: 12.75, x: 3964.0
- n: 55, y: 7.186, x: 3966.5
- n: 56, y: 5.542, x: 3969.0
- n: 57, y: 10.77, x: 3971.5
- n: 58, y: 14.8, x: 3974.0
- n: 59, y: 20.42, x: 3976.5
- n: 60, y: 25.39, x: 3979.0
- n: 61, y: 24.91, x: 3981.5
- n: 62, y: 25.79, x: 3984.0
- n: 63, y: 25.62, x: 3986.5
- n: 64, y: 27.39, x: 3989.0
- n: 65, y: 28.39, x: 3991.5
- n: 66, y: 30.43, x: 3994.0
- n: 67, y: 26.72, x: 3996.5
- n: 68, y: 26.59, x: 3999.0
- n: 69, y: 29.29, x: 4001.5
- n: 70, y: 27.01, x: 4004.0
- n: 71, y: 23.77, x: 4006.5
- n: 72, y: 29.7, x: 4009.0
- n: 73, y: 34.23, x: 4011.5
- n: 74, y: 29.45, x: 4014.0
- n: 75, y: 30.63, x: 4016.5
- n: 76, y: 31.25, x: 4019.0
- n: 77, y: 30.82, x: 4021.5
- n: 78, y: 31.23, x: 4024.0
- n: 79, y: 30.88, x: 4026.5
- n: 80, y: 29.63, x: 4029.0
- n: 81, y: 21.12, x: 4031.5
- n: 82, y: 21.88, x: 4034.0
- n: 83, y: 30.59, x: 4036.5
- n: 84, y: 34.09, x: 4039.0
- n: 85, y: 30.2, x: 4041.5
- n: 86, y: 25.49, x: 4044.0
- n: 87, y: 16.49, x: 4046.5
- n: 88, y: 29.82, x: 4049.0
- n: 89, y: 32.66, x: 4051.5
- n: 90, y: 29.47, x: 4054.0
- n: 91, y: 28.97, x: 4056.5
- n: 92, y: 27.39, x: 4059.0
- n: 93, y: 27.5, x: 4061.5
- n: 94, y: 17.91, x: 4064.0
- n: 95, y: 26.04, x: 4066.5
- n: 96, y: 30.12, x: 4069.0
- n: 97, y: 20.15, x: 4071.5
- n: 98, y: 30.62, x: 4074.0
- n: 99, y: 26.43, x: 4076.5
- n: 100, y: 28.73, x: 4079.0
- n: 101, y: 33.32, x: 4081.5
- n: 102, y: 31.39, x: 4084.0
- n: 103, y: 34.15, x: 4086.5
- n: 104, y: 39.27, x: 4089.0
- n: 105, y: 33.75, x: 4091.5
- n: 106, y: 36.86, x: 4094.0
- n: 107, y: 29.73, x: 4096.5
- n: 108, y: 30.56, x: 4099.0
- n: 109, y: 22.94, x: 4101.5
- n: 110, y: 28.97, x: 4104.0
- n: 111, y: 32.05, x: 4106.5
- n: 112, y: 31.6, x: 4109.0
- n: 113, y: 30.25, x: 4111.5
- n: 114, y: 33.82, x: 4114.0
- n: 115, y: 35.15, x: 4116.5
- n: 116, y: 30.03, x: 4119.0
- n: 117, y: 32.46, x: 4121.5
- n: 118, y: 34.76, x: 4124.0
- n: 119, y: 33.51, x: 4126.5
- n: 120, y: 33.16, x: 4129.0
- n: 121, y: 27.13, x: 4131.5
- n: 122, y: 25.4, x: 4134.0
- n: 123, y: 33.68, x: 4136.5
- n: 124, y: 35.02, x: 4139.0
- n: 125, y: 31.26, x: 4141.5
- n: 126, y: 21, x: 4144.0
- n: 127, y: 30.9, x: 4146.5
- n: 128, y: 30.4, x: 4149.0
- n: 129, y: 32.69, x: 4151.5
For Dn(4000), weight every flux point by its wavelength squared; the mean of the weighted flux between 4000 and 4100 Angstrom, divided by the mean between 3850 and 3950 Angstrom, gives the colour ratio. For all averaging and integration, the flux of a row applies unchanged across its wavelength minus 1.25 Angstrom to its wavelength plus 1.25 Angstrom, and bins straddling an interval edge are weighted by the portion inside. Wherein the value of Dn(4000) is 2.14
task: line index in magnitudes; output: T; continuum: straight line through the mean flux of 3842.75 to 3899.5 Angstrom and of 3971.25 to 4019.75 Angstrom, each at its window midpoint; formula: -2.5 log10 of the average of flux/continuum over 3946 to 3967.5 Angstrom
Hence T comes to 0.322 mag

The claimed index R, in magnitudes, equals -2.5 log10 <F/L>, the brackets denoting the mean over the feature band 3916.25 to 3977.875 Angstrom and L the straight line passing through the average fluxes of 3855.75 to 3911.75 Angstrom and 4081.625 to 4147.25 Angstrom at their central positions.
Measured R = 0.40 mag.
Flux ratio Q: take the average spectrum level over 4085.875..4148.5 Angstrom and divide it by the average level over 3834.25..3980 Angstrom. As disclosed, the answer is 2.1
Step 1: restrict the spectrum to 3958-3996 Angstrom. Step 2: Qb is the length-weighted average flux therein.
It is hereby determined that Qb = 19.5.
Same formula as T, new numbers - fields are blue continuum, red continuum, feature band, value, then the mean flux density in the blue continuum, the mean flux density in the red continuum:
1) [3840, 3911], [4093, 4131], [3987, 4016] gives -0.19 mag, 15.2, 31.6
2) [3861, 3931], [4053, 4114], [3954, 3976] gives 0.48 mag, 15.9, 29.6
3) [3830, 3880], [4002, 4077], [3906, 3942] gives 0.26 mag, 12.9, 27.9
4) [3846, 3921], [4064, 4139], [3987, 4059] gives -0.13 mag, 16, 30.7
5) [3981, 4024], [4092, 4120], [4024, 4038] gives 0.07 mag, 28.5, 31.2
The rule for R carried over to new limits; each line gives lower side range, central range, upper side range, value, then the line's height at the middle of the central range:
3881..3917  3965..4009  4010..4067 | 0.098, 24.4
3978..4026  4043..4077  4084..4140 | 0.151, 30.3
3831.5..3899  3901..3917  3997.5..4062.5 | -0.124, 17.7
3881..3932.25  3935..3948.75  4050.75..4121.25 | 0.471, 19.1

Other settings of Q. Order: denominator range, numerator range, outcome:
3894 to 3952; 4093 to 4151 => 2.02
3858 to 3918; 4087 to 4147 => 1.93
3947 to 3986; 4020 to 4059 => 1.61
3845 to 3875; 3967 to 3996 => 1.52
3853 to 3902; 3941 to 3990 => 1.21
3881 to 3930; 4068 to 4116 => 1.82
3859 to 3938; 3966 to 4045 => 1.74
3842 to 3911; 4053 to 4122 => 1.96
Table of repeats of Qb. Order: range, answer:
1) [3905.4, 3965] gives 15.3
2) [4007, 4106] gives 29.1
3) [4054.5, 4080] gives 26.5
